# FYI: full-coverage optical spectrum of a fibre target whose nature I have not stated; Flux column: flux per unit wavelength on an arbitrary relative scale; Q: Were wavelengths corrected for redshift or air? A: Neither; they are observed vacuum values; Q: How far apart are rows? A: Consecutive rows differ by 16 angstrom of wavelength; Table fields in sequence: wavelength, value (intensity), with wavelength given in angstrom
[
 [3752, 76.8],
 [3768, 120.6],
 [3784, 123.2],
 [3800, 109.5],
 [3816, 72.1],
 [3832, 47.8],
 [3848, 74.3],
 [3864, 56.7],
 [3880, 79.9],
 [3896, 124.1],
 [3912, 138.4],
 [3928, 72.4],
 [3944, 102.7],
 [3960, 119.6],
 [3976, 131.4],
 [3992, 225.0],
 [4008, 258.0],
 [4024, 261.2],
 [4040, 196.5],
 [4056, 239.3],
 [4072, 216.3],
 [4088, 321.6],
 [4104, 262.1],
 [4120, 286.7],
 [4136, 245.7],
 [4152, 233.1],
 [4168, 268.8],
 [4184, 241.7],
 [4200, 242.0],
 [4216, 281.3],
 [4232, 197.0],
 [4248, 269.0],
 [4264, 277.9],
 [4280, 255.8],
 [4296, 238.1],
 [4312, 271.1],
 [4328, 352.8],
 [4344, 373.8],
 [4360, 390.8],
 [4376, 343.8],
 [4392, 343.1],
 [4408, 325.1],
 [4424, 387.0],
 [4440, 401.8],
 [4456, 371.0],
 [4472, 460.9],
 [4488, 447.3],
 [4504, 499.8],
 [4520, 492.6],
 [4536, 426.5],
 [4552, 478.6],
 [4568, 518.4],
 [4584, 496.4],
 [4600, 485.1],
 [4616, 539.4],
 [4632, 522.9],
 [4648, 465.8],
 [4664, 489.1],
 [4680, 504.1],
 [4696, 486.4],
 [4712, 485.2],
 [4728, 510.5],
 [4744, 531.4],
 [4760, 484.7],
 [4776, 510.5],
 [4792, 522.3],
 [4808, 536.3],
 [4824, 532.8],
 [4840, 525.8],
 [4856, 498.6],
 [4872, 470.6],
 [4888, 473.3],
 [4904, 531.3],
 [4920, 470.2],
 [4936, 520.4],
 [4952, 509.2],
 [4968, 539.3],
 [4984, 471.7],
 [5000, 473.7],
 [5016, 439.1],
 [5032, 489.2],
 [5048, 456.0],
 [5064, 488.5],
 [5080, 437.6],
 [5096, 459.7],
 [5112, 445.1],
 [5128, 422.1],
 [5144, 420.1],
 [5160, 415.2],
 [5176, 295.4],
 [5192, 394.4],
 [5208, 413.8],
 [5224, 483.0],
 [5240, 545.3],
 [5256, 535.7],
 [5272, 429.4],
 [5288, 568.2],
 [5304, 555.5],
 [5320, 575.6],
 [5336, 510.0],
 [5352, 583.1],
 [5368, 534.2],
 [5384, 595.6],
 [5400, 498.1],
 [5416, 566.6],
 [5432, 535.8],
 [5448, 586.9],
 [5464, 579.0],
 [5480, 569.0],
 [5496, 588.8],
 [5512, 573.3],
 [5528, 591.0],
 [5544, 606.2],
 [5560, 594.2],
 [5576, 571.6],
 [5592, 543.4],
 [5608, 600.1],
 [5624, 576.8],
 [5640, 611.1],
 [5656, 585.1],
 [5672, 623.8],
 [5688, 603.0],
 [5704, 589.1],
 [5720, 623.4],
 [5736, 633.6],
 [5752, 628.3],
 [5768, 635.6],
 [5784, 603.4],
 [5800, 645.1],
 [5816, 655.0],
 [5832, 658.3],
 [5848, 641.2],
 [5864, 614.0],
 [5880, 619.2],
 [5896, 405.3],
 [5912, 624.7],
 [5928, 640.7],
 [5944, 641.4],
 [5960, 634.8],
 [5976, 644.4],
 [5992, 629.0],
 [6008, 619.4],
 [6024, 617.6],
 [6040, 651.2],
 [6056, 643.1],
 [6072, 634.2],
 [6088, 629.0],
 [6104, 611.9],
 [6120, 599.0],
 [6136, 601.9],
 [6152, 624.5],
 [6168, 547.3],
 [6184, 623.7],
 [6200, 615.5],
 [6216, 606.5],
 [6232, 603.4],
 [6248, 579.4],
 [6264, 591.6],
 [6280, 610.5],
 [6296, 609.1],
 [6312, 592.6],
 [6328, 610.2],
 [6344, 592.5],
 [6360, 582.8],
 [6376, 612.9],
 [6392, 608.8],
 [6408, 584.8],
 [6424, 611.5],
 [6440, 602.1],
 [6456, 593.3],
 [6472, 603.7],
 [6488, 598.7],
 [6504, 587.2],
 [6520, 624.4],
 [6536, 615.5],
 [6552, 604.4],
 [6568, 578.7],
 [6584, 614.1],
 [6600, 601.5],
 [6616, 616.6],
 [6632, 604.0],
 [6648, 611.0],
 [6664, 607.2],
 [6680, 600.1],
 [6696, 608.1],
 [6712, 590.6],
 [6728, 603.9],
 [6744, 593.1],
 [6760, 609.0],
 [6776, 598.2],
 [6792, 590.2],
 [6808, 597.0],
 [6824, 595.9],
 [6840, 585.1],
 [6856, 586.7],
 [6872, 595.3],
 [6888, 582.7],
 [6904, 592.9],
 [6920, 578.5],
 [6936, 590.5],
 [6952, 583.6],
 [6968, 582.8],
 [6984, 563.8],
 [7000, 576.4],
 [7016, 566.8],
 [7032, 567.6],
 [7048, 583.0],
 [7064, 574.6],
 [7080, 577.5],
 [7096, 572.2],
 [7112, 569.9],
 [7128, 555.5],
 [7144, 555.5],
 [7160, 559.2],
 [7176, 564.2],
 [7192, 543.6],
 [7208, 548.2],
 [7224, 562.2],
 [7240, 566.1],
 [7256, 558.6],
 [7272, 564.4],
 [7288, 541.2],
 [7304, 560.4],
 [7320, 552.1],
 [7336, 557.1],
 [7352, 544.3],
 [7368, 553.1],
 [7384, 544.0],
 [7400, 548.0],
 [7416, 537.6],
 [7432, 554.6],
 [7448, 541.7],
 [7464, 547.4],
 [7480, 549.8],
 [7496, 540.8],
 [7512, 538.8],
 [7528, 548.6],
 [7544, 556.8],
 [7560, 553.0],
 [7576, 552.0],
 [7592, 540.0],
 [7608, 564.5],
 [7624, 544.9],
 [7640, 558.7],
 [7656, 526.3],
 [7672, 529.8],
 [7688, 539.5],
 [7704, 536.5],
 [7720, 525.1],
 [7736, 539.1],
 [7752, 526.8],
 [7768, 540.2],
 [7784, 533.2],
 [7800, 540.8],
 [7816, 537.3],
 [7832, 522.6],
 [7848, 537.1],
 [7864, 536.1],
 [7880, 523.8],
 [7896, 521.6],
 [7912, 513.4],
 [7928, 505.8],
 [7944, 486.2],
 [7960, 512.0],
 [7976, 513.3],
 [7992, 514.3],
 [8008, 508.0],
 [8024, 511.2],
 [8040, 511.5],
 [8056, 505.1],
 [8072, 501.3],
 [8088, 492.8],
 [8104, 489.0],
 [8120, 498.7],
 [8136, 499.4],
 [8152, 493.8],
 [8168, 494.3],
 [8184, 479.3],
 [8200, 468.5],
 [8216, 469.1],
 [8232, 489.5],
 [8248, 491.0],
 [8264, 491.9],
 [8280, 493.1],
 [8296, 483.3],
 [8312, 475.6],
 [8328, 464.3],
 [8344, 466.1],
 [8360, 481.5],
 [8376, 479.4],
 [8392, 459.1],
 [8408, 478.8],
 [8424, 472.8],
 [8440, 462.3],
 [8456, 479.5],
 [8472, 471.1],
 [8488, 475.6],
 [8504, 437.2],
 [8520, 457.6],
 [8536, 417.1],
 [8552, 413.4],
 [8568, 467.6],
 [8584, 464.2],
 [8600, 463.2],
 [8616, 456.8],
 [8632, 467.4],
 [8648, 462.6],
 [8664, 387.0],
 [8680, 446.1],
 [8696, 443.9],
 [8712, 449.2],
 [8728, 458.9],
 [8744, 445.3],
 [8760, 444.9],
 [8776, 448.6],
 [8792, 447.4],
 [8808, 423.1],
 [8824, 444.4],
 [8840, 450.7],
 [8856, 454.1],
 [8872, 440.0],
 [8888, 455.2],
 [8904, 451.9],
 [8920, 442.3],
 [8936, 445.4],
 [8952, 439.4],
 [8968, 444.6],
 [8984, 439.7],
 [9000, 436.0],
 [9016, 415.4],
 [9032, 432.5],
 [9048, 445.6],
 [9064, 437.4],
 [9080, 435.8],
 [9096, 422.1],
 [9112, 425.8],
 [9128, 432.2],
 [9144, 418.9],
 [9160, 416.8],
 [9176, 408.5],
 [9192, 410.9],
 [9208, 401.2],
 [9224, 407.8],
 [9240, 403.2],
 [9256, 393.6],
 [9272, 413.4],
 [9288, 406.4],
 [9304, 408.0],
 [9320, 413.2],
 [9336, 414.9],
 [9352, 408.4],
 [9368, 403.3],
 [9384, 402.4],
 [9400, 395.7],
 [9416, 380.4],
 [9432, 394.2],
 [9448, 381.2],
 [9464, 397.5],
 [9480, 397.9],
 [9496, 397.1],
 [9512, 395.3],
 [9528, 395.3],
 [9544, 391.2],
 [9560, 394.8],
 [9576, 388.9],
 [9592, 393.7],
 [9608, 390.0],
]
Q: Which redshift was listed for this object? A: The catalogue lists 0.00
